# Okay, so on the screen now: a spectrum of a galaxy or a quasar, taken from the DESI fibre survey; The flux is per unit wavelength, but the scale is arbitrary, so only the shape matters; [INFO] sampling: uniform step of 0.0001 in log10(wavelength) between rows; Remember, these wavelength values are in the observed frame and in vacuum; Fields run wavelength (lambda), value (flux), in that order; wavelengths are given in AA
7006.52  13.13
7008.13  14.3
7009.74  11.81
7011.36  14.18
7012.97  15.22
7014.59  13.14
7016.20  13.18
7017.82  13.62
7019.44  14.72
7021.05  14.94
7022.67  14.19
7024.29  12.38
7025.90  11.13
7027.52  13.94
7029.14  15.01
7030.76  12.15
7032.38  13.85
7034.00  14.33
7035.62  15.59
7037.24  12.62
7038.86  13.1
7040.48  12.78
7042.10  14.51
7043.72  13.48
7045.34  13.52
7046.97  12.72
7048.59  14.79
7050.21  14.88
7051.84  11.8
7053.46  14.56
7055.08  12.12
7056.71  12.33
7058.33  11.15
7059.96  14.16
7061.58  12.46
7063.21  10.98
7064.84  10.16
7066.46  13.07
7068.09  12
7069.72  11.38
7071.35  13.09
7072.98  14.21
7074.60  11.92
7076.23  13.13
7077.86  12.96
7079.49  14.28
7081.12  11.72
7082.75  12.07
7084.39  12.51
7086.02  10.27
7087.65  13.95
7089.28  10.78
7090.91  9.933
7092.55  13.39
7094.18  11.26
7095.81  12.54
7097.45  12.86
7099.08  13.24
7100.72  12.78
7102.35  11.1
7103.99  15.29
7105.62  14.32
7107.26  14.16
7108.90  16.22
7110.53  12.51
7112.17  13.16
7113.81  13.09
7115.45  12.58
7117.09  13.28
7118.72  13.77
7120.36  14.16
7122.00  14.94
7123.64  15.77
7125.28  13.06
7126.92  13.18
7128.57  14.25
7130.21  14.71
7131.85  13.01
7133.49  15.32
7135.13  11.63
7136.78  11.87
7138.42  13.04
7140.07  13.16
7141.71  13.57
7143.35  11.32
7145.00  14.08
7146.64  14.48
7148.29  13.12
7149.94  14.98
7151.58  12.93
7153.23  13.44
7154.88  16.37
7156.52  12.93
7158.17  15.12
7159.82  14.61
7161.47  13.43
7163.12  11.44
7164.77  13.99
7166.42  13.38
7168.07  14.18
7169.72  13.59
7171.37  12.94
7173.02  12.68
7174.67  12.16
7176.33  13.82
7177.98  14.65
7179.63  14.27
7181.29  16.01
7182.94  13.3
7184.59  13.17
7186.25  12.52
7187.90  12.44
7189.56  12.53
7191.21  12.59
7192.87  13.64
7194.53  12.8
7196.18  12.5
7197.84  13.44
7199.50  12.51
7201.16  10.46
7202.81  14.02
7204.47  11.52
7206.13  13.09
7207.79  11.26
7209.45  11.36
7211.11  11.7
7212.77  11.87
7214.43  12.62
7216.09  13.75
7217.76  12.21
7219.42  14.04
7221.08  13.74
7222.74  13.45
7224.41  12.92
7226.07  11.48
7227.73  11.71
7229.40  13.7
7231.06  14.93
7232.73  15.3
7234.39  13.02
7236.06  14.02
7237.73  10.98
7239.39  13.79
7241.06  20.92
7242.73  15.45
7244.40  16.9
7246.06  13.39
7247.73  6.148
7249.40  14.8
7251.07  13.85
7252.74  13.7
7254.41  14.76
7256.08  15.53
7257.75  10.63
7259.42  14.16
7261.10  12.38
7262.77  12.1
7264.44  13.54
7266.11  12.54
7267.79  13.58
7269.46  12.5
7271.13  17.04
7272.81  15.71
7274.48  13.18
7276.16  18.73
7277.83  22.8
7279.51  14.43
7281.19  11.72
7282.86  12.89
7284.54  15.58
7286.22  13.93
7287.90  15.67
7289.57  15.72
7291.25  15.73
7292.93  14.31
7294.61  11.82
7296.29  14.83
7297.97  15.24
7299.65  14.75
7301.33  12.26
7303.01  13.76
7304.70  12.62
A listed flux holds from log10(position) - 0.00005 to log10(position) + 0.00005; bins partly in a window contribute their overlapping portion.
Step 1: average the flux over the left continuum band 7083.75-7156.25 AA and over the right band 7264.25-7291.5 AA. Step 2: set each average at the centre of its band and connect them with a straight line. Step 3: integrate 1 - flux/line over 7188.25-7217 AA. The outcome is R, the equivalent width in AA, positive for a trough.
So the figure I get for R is 3.6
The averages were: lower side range 13.3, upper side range 15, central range 12.4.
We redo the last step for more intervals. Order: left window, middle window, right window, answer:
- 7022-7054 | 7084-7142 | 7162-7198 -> 0.9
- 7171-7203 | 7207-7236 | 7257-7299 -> 1.5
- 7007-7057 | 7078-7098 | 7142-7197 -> 2.1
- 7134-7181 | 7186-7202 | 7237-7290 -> 1.5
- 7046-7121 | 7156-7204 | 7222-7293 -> 1.0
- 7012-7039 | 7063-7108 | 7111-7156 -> 3.9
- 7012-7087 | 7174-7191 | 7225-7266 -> 0.0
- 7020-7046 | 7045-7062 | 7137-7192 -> 0.6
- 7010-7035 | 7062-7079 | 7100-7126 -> 1.7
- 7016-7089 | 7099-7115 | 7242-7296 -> -0.3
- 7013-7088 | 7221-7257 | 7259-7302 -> 1.1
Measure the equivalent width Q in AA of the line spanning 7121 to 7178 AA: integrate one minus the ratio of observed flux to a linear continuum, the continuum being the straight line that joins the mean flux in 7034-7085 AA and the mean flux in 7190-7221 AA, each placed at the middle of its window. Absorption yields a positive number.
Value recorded -4.1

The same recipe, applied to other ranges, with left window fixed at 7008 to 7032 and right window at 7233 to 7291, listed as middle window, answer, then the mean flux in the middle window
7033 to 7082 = 2.49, 13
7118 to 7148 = 0.66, 13.6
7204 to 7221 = 2.10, 12.4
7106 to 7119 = 0.23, 13.6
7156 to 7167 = 0.34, 13.6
